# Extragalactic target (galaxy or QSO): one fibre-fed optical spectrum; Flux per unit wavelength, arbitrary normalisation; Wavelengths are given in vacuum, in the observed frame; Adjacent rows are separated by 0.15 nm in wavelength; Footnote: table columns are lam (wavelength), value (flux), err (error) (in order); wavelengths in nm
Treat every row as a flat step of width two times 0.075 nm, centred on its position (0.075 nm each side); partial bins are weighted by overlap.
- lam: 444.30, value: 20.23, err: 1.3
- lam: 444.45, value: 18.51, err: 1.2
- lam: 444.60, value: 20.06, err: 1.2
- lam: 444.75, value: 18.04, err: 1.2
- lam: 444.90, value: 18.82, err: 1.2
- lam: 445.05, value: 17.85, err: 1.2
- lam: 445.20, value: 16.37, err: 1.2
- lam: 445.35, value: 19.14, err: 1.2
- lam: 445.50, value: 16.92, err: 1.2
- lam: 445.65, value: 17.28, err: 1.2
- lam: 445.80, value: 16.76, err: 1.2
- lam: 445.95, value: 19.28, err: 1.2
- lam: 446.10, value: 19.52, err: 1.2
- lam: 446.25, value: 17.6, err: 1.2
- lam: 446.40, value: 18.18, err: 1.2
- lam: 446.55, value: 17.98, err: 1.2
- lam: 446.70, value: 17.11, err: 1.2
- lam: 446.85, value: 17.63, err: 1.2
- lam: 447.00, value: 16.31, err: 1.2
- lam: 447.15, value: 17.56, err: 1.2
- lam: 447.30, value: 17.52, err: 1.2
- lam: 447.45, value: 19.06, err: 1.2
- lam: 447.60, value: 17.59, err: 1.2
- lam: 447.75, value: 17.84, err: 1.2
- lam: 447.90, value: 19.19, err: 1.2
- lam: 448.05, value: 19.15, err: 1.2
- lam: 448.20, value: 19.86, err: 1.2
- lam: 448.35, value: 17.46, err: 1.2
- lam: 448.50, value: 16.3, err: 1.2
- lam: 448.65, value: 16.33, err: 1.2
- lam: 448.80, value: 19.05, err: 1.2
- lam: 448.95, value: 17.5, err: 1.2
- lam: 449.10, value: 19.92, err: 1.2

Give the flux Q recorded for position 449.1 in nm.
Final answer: 19.92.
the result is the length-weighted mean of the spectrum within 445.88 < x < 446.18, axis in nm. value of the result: 19.4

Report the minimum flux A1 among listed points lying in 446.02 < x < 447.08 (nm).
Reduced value 16.31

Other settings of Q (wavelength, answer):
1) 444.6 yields 20.06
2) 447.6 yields 17.59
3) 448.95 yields 17.5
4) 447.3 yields 17.52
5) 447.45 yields 19.06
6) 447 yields 16.31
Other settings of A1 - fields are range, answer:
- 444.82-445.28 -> 16.37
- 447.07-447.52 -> 17.52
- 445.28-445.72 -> 16.92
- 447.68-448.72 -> 16.3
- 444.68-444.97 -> 18.04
